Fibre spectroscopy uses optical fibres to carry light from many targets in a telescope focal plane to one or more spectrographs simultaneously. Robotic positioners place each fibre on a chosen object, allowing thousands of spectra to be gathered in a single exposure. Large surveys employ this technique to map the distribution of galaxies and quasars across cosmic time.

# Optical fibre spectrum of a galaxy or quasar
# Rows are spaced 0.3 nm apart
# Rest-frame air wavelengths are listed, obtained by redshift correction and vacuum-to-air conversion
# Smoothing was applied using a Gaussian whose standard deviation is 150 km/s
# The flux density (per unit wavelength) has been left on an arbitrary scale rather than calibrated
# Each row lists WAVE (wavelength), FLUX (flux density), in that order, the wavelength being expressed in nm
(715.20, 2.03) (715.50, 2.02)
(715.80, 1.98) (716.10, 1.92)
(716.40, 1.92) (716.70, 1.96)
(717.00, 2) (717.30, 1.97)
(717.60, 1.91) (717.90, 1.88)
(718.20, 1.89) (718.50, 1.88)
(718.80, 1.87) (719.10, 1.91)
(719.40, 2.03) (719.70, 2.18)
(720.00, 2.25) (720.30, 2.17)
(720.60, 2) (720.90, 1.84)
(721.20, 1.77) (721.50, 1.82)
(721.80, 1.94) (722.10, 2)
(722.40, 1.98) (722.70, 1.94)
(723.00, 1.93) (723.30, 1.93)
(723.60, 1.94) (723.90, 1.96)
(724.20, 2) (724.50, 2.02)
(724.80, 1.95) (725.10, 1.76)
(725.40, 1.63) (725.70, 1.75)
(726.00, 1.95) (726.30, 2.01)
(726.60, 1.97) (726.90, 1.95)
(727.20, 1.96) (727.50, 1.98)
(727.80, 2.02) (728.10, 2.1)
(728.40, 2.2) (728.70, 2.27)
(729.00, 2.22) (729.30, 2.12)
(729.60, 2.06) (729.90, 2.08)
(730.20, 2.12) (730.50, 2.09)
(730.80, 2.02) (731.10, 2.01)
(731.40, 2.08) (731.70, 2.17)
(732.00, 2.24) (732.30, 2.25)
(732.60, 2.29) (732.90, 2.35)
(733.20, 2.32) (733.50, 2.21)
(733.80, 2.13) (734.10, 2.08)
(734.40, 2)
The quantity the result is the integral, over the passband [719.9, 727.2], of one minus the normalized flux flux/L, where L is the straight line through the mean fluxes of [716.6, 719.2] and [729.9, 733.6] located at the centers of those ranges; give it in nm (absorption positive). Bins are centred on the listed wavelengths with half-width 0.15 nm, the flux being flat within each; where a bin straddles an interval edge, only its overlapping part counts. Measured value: 0.32 nm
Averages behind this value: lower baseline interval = 1.92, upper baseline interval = 2.17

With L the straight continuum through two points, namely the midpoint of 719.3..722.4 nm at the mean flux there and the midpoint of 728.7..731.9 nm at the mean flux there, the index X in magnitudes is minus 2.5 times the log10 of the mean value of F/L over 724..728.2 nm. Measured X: 0.07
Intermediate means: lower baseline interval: 2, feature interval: 1.93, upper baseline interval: 2.11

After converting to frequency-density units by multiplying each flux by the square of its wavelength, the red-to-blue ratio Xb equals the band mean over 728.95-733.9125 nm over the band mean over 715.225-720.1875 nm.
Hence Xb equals 1.1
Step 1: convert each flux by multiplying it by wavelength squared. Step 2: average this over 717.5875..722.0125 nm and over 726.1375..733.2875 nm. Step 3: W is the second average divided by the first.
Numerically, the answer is 1.11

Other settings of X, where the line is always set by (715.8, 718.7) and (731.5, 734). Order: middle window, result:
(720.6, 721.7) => 0.09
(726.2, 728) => 0.07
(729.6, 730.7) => 0.05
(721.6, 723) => 0.04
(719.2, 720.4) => -0.09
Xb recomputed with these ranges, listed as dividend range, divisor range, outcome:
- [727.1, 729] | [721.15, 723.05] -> 1.11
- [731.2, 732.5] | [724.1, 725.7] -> 1.20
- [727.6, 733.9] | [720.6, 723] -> 1.16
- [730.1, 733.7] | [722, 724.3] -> 1.14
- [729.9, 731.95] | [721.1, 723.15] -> 1.12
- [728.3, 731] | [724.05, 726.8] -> 1.14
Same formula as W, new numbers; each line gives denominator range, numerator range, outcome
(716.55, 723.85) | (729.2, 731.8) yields 1.09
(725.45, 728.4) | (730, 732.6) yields 1.10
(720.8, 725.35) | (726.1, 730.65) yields 1.10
